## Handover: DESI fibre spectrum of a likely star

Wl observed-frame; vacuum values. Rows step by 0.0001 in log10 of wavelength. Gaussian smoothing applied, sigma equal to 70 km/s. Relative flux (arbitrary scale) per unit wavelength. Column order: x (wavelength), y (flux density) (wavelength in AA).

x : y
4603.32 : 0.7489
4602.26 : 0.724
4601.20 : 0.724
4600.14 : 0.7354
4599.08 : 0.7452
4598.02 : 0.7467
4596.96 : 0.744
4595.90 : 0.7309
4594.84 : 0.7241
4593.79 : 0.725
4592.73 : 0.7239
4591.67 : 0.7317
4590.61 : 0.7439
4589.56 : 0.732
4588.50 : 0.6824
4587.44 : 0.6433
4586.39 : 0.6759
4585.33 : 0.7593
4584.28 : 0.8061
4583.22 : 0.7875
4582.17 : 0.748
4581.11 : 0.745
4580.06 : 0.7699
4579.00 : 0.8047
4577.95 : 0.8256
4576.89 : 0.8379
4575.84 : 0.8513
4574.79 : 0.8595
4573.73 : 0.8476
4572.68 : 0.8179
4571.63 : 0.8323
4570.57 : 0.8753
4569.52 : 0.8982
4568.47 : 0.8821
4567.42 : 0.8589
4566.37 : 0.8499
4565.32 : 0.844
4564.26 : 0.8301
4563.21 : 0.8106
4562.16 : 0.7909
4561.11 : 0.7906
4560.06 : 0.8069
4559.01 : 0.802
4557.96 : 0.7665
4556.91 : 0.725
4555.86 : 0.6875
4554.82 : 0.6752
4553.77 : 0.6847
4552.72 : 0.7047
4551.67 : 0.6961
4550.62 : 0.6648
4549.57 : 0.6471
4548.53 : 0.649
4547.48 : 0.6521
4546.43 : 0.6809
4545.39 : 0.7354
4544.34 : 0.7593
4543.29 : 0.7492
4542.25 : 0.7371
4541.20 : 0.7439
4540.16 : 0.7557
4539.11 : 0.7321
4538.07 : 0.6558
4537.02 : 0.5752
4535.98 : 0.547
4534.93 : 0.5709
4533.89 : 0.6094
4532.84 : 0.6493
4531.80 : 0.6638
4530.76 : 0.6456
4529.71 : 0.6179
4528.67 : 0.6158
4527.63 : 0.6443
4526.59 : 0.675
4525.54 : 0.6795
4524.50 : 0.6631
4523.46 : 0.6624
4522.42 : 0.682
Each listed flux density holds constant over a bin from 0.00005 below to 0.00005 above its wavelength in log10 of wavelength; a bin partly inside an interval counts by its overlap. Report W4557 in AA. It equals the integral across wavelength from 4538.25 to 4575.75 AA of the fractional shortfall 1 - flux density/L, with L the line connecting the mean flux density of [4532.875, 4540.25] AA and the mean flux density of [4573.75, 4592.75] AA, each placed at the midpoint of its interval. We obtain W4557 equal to -4.2 AA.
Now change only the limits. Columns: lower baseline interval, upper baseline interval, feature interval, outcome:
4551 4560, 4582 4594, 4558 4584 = -3.48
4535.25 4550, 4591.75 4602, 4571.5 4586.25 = -1.76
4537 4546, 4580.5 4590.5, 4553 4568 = -1.07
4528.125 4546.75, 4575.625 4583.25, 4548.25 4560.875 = 0.15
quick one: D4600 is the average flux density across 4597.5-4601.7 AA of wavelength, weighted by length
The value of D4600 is 0.737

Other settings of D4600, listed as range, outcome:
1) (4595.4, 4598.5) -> 0.74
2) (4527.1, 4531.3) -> 0.632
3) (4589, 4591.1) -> 0.738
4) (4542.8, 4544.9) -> 0.751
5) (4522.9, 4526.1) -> 0.668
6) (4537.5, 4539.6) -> 0.691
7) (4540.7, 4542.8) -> 0.741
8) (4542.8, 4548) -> 0.715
